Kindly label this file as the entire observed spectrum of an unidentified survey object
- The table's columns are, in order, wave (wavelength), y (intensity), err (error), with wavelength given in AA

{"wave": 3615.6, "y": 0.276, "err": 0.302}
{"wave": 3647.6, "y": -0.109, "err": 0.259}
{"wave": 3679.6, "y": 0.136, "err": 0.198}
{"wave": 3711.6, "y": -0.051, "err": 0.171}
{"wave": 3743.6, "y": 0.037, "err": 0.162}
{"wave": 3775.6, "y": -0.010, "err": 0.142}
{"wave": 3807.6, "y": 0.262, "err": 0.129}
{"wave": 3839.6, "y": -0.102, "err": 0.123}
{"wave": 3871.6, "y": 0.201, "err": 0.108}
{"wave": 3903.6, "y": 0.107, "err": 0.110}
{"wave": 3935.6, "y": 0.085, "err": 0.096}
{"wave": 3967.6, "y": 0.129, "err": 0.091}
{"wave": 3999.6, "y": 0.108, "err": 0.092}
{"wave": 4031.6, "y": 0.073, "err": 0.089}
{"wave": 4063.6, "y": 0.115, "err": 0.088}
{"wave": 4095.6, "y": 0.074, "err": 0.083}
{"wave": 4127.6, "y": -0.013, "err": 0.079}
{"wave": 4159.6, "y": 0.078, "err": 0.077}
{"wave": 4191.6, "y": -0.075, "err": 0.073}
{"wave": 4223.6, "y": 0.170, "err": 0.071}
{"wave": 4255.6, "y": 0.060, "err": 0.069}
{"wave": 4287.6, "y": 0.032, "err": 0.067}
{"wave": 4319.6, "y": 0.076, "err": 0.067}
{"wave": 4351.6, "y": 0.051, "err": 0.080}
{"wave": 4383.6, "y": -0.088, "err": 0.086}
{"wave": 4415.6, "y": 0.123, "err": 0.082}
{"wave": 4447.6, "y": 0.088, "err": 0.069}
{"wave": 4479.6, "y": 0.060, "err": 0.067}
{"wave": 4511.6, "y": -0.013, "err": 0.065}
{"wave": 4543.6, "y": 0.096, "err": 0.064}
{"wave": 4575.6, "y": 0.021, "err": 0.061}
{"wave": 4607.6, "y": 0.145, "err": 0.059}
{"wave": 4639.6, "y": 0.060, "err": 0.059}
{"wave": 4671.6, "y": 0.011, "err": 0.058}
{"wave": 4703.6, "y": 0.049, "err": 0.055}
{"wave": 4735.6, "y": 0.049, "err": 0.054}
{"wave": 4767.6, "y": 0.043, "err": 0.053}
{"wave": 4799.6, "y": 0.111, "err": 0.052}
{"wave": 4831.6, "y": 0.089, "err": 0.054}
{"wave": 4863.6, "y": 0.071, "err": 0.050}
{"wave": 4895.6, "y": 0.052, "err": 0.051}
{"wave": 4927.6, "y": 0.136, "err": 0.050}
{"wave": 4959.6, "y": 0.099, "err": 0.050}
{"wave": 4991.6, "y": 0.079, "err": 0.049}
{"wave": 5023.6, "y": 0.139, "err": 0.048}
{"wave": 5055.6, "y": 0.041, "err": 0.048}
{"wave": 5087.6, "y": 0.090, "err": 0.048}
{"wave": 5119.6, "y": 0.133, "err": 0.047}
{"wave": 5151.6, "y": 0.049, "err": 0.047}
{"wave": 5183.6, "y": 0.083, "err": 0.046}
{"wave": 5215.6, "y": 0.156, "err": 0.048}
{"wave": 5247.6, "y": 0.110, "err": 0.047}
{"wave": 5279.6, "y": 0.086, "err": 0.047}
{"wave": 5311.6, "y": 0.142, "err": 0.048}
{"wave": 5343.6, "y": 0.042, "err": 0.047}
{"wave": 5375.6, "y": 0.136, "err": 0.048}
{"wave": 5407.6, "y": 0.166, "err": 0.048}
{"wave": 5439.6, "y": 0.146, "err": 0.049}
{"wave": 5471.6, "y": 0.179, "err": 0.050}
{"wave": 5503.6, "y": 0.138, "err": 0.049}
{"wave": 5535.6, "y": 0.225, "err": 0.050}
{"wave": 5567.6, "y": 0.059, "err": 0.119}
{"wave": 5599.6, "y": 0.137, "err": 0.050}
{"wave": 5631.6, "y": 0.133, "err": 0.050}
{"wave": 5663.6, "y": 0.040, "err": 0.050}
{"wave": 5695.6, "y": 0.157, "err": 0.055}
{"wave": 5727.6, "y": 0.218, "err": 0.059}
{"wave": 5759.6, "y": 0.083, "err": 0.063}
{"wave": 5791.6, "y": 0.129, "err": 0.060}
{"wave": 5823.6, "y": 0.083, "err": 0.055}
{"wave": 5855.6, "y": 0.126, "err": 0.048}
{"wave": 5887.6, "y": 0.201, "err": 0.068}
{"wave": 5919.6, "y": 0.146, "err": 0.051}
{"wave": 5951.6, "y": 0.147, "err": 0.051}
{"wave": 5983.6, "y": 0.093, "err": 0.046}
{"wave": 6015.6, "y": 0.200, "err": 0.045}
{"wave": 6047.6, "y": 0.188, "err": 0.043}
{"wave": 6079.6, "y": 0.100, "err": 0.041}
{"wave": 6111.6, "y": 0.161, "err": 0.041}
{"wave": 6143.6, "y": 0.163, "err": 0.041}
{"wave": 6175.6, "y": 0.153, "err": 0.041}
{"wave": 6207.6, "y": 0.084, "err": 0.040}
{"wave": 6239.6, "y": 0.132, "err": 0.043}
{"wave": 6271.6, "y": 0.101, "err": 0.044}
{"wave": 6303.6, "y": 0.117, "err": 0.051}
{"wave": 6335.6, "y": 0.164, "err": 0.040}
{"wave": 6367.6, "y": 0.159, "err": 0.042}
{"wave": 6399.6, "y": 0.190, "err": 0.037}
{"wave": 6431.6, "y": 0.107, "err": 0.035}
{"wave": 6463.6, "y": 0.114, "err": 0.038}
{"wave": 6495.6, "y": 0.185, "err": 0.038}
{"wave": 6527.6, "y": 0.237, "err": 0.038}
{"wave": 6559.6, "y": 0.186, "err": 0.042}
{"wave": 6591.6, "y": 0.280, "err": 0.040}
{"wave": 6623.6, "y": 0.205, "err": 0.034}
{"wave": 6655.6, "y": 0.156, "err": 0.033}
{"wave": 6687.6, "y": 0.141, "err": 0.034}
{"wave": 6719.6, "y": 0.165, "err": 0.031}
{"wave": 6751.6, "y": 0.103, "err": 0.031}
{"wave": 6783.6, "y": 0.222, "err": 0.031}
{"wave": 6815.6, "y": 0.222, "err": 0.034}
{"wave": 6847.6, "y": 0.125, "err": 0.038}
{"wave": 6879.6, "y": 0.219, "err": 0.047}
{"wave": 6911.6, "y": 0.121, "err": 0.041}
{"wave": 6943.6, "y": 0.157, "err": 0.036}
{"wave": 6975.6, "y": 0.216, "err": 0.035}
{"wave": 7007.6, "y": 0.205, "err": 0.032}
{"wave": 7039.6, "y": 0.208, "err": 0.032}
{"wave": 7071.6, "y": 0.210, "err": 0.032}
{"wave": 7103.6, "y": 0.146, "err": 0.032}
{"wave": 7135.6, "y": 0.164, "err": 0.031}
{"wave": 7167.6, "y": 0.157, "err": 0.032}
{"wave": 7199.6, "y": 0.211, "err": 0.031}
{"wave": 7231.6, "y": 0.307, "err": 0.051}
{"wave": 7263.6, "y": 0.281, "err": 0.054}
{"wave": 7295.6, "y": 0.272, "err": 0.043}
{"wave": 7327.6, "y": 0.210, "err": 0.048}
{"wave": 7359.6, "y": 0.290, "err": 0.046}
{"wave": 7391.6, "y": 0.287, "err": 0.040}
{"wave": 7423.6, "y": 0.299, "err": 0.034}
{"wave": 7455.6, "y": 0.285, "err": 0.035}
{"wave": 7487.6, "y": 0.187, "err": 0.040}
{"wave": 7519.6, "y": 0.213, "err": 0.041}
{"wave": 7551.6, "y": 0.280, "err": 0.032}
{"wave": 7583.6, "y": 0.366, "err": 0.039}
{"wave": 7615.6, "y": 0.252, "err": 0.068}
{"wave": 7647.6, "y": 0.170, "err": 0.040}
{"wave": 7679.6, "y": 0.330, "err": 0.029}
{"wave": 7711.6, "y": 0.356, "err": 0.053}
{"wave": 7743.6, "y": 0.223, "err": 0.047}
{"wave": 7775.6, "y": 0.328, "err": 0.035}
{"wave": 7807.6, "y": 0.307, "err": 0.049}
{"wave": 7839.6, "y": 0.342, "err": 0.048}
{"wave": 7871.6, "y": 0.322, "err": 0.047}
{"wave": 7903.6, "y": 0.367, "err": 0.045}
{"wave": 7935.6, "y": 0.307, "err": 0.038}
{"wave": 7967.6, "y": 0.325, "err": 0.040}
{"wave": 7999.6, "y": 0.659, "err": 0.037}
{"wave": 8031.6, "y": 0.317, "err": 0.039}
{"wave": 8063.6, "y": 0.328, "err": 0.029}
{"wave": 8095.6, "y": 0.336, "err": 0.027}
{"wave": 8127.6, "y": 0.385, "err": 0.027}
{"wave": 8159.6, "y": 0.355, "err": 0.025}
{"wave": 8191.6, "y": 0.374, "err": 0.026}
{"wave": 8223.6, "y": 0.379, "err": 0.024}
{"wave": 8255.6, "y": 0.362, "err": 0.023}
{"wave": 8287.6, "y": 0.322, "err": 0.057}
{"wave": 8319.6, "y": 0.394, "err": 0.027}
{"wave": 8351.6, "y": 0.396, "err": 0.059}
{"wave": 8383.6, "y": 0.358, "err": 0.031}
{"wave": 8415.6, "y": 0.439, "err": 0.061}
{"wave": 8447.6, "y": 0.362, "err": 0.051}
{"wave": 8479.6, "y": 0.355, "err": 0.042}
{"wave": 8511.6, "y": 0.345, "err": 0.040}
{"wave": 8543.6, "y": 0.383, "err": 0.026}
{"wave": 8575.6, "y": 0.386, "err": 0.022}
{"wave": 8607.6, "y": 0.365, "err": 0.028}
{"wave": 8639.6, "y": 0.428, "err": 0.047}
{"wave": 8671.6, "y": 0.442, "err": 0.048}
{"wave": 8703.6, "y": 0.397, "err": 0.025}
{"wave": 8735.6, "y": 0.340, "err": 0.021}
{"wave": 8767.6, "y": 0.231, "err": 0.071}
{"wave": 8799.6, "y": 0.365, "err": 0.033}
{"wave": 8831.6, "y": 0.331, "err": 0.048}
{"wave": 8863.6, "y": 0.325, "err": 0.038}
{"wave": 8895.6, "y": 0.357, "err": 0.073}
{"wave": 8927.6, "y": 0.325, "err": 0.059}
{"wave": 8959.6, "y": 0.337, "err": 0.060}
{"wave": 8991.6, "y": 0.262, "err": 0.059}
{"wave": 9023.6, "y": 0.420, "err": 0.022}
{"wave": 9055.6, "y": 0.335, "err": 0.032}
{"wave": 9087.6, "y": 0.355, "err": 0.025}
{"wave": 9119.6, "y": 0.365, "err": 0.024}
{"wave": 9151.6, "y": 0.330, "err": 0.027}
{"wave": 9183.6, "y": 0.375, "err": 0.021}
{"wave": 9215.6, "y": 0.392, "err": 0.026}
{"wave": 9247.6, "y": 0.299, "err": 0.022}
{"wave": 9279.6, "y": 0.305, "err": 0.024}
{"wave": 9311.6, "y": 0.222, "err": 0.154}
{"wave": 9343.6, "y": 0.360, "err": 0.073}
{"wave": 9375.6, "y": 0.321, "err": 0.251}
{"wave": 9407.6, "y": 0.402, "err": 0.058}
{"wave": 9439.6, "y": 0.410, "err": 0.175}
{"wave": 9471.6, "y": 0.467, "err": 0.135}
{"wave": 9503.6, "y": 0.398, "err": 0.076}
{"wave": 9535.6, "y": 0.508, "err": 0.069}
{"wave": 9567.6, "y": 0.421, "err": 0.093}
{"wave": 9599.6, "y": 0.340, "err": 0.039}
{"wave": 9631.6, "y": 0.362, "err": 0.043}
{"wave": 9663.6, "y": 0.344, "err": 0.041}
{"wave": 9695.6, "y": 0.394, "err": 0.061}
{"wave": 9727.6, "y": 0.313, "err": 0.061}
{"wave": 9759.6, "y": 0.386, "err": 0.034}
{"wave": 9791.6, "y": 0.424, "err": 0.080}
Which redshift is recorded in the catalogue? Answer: 0.80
